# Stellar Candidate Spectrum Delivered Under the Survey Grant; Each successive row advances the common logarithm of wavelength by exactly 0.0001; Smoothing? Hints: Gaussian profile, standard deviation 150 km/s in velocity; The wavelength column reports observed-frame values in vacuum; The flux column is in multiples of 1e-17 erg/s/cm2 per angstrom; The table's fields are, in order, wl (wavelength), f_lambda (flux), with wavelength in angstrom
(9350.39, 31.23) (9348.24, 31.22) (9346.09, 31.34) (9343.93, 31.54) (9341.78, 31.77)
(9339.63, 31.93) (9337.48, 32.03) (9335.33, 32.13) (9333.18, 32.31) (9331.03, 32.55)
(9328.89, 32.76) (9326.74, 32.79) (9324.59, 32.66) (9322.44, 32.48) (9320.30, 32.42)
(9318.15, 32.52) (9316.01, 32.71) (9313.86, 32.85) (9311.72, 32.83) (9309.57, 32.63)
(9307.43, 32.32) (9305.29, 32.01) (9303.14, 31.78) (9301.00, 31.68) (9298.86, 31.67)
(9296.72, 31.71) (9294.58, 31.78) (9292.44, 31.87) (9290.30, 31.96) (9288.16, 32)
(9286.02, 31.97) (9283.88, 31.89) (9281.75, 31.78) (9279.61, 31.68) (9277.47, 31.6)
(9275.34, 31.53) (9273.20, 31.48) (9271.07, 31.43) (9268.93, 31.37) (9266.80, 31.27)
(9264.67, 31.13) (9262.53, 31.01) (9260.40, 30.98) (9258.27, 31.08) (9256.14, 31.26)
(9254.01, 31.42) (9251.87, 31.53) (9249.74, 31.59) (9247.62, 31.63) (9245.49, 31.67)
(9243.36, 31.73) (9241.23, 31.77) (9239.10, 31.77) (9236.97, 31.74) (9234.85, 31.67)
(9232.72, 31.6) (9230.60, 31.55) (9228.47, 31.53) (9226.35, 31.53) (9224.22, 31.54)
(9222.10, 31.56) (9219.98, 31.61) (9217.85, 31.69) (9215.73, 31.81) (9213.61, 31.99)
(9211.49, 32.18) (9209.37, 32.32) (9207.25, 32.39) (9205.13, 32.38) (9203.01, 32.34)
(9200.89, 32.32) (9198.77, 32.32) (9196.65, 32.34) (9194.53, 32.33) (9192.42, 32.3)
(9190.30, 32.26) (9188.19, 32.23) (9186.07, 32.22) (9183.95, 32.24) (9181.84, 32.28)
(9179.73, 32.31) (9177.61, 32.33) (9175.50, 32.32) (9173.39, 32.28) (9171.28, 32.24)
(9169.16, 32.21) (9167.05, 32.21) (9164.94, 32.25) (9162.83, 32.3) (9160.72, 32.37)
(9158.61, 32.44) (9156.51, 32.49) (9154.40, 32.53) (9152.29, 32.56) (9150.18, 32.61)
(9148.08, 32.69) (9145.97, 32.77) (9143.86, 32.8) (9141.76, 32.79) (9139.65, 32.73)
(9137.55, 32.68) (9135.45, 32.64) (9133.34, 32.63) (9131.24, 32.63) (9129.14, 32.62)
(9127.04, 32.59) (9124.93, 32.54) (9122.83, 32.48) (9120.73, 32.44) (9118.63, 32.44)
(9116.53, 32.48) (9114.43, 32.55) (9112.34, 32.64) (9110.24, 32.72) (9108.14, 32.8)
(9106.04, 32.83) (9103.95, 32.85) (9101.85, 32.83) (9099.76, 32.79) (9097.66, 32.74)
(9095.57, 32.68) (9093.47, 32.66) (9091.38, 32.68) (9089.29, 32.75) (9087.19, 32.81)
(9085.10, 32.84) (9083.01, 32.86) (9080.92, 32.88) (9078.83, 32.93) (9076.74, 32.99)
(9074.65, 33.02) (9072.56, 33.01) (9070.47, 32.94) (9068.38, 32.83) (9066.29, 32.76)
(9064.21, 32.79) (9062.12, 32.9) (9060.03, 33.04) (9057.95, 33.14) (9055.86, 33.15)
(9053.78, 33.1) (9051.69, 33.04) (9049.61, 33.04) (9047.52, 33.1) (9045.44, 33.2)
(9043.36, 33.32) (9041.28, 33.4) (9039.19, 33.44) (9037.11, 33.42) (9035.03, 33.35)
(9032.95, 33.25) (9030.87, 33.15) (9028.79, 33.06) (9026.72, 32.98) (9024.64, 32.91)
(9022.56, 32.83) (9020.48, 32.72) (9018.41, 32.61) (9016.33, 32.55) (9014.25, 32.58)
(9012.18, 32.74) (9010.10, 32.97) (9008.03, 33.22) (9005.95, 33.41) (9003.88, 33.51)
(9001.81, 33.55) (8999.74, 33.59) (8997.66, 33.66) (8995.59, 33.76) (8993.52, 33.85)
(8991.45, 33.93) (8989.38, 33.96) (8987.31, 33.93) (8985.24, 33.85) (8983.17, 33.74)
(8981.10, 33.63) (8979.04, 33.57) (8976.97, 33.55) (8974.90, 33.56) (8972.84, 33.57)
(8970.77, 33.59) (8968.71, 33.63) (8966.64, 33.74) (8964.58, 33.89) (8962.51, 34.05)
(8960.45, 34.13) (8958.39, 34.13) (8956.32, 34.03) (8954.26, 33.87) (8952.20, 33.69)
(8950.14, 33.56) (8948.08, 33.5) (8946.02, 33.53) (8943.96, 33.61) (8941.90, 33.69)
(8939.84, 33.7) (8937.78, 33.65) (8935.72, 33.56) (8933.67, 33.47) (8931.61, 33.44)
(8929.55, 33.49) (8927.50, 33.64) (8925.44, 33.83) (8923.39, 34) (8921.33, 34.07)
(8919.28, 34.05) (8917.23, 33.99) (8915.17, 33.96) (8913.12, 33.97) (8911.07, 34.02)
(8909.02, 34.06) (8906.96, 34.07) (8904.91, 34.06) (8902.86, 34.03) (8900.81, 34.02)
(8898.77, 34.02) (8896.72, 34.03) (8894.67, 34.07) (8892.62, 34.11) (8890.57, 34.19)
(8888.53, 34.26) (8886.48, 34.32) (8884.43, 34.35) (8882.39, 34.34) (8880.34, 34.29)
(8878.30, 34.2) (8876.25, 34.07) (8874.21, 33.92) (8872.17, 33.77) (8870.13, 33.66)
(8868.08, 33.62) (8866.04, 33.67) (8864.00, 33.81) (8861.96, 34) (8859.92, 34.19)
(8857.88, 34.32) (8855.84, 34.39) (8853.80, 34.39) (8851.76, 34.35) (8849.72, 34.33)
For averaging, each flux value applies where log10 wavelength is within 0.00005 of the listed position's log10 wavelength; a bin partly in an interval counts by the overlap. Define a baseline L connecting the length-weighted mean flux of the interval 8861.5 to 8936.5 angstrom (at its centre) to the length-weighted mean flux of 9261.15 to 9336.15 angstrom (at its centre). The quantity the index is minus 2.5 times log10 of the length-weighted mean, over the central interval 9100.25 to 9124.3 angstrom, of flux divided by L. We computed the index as 0.009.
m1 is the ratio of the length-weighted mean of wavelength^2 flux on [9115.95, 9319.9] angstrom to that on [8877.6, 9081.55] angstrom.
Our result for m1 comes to 1.01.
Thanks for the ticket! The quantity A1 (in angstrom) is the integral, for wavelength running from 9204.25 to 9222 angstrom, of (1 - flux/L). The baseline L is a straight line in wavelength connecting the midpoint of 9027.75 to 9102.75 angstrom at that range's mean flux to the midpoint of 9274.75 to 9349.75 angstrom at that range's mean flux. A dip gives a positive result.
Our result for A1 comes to 0.2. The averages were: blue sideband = 33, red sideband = 32.1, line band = 32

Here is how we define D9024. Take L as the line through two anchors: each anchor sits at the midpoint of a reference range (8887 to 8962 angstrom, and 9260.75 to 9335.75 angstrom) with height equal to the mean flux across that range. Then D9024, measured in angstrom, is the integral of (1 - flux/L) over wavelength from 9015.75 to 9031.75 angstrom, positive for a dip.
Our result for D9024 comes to 0.3 angstrom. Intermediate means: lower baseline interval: 33.9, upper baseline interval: 32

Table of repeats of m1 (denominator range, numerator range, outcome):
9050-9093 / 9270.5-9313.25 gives 1.02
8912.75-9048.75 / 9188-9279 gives 1.00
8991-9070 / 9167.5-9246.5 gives 1.00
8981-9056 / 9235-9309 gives 1.00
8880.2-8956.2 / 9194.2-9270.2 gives 1.00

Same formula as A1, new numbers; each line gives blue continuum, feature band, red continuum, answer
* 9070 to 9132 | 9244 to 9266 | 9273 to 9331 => 0.64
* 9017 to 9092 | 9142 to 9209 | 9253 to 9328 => 0.10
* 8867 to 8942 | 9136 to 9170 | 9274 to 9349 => 0.29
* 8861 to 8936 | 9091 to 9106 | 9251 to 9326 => 0.05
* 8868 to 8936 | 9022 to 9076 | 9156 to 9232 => -0.06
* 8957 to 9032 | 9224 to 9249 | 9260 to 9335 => 0.50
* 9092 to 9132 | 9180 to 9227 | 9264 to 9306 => 0.05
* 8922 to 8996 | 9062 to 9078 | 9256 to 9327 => 0.10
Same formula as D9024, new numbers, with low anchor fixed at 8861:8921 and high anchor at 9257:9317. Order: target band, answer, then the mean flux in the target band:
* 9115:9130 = 0.1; 32.5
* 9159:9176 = 0.1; 32.3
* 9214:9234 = 0.3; 31.6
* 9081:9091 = 0.0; 32.8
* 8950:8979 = -0.1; 33.8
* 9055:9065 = 0.0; 33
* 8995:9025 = 0.2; 33.1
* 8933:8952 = 0.1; 33.6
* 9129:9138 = 0.0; 32.6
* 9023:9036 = 0.1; 33.1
